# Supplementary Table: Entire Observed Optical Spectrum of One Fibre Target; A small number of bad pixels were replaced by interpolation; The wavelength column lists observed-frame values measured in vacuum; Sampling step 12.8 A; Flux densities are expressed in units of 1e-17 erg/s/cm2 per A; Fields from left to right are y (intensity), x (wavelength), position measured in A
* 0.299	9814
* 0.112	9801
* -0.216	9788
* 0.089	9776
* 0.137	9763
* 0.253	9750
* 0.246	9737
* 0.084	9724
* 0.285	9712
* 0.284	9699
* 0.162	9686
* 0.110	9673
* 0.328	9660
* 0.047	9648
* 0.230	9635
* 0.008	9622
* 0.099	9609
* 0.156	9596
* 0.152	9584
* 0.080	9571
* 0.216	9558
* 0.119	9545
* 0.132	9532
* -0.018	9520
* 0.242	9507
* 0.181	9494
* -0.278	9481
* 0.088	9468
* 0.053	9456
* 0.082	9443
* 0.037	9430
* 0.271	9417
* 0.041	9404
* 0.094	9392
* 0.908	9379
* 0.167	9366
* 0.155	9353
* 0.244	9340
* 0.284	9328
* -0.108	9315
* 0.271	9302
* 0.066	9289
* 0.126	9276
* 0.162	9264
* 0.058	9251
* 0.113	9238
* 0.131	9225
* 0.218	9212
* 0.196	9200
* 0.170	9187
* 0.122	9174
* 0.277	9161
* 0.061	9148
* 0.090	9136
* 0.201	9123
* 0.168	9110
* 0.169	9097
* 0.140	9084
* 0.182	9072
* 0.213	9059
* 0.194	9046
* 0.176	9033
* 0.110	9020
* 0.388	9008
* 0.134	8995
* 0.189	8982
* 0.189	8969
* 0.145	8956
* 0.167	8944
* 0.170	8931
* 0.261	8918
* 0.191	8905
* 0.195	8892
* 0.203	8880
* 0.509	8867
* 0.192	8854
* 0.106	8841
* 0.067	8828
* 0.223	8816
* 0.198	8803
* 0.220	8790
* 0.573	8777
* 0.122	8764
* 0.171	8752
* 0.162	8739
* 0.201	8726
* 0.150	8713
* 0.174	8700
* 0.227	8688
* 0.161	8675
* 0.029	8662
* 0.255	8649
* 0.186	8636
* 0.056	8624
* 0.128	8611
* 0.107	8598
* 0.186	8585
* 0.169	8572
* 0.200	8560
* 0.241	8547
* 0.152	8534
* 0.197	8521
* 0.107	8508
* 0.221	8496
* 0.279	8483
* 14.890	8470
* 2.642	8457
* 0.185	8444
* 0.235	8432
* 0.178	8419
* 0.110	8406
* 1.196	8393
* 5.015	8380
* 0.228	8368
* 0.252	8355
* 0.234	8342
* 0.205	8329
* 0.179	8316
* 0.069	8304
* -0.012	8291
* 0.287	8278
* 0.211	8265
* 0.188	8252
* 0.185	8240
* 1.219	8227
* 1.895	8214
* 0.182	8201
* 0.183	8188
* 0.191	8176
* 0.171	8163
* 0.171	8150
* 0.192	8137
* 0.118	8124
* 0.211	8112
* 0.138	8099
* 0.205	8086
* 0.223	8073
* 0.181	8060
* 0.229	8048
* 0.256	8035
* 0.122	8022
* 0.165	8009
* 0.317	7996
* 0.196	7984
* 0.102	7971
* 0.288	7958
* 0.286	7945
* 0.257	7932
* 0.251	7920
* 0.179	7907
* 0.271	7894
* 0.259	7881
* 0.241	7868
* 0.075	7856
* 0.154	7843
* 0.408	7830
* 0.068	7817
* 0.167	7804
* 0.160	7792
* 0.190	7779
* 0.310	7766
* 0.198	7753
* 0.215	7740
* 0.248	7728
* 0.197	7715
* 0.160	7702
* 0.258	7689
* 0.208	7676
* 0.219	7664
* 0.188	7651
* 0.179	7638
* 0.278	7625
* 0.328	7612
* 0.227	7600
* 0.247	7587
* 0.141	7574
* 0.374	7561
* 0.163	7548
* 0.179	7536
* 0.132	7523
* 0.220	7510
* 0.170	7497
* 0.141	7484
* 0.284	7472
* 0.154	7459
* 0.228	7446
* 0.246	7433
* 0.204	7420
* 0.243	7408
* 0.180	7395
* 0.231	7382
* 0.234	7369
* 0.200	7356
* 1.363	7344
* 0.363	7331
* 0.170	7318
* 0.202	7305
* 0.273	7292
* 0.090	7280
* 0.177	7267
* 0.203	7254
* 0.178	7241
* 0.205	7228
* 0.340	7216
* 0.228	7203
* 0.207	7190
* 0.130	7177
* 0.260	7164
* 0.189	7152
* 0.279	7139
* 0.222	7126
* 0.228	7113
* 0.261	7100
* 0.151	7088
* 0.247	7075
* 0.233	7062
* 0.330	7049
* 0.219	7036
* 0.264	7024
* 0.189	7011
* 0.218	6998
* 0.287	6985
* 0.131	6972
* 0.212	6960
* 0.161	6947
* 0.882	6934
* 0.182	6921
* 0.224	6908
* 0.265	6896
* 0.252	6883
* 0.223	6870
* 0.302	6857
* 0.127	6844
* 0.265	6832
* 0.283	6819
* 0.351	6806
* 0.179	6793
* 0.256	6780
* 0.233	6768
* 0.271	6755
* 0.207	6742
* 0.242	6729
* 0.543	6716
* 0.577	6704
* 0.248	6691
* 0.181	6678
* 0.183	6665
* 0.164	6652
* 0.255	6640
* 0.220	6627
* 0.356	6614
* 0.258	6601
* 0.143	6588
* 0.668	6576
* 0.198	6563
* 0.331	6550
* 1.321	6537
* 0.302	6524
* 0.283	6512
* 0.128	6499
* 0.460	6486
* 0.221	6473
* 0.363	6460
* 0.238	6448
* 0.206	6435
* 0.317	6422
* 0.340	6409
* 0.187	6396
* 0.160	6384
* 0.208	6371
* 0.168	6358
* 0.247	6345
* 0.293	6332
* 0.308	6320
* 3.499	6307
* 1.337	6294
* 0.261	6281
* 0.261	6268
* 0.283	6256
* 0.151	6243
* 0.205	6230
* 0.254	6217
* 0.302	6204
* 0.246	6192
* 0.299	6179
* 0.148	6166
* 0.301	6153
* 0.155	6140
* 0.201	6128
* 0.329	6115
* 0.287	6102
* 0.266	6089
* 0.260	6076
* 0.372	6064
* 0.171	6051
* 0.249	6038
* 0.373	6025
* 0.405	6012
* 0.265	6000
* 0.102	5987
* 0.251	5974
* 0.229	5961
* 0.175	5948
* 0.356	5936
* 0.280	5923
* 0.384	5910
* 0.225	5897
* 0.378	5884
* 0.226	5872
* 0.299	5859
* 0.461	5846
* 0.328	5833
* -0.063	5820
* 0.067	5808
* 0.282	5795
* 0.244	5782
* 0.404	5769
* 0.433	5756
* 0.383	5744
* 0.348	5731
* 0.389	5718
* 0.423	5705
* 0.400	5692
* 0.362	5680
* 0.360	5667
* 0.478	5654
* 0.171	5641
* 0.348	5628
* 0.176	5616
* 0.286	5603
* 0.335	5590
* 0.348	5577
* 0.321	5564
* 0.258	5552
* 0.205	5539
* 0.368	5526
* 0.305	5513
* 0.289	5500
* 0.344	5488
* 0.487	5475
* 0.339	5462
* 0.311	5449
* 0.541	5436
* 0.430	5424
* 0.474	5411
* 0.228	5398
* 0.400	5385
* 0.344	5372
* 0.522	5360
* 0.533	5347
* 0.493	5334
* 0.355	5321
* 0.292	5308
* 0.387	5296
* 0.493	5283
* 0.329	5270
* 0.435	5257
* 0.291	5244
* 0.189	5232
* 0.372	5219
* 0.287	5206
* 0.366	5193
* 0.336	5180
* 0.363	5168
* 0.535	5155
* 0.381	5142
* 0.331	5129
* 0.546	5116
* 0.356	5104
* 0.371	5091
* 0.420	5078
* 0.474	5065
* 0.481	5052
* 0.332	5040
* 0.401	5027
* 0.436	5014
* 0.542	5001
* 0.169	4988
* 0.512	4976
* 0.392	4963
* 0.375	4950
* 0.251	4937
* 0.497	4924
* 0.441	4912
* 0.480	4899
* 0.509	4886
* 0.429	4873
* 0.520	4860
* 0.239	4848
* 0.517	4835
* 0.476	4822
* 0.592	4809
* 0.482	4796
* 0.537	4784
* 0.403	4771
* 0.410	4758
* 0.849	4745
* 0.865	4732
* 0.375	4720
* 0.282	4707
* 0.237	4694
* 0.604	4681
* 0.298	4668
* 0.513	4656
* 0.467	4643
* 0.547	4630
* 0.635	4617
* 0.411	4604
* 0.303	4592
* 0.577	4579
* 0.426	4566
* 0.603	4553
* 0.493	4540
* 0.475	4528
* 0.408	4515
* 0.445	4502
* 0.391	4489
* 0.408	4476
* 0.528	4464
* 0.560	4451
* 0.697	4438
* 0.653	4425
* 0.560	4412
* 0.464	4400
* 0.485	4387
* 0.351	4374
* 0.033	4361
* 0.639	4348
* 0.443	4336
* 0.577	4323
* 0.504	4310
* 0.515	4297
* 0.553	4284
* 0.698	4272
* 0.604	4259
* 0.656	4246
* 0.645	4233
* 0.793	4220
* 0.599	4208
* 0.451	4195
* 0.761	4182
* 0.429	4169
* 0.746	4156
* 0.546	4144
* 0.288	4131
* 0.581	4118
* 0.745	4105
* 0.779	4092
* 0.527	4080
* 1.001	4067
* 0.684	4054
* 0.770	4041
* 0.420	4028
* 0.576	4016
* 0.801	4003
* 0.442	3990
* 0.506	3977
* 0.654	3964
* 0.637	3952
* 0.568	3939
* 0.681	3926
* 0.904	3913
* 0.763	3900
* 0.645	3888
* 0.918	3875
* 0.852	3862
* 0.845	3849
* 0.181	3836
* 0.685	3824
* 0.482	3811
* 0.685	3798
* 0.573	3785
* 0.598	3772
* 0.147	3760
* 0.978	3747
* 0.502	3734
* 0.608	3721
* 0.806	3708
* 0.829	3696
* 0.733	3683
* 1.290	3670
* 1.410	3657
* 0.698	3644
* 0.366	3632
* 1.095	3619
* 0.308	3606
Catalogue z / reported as 0.69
